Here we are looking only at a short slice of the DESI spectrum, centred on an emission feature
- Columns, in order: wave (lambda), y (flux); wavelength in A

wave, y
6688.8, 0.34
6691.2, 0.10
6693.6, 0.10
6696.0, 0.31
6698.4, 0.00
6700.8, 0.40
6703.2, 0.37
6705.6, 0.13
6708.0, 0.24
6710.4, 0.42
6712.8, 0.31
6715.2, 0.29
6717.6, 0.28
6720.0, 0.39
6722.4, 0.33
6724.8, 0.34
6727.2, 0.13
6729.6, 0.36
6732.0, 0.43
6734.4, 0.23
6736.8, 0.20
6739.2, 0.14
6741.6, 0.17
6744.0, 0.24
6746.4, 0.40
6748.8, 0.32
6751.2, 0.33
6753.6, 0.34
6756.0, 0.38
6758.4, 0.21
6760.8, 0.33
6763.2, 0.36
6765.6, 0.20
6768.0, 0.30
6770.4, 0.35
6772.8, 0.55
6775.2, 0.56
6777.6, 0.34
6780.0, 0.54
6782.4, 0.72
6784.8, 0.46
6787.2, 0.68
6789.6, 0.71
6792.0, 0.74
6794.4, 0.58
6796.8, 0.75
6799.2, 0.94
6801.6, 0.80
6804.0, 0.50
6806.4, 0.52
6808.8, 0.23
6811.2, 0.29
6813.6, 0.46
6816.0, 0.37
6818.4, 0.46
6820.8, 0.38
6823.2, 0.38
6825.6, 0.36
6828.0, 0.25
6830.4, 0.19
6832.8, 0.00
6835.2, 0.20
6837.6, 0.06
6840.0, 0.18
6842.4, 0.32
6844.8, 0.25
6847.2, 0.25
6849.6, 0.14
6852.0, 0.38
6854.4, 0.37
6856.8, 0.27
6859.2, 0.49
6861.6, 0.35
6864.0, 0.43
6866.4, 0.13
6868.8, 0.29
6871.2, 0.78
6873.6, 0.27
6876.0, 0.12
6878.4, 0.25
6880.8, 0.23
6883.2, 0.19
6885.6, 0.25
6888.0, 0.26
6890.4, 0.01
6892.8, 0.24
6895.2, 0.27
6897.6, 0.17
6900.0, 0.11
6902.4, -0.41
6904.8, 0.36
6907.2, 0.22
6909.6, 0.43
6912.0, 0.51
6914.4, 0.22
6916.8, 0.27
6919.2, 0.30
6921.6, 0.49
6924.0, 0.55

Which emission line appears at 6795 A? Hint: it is Mg II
